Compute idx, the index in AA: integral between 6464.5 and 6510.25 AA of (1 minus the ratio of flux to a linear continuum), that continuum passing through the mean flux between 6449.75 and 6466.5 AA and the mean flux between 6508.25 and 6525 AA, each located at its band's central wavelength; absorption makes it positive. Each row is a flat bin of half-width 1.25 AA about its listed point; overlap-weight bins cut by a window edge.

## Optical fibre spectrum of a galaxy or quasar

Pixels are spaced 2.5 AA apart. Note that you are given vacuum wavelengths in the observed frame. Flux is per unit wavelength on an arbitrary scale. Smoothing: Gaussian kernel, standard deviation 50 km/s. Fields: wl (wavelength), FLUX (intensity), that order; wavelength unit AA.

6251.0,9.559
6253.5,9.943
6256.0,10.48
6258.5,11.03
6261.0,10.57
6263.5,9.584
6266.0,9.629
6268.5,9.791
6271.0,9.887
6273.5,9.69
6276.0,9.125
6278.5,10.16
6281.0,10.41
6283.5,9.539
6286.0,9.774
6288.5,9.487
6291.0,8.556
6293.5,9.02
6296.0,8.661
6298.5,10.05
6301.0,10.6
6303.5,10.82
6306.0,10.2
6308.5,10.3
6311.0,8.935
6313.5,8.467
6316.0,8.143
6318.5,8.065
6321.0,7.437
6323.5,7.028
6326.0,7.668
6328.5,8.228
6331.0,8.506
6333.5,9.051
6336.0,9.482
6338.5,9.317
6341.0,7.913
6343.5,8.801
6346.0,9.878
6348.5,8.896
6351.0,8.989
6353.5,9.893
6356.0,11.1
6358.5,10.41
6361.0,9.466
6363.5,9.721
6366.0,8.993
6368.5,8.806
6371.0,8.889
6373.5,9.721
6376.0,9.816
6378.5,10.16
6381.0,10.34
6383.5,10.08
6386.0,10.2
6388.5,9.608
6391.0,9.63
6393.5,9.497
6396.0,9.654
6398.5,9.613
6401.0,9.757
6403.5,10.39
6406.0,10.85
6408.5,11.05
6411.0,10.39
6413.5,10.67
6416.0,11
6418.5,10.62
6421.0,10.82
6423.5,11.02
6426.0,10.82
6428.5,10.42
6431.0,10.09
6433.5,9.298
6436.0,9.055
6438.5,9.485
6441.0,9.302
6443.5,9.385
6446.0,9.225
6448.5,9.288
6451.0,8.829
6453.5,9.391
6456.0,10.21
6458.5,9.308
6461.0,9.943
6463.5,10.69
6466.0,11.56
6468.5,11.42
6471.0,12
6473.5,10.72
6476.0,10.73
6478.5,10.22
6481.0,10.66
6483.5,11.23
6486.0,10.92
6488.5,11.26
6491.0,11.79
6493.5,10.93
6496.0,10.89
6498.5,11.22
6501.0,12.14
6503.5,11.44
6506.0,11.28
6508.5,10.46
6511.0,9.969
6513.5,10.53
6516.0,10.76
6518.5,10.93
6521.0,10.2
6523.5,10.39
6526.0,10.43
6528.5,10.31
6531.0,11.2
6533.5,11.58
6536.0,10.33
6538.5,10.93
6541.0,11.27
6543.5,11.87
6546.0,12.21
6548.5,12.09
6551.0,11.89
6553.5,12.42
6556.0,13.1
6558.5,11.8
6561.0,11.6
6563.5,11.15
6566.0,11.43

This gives -4.3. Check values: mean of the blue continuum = 9.92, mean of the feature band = 11.1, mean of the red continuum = 10.5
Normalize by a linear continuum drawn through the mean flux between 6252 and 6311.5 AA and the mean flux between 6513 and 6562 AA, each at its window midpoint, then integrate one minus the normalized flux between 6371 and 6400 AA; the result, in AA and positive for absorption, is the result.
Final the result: 1.77 AA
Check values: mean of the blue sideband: 9.85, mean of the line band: 9.81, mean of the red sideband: 11.3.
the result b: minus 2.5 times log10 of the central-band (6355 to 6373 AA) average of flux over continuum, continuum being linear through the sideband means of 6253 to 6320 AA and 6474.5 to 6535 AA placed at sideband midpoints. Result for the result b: 0.05 mag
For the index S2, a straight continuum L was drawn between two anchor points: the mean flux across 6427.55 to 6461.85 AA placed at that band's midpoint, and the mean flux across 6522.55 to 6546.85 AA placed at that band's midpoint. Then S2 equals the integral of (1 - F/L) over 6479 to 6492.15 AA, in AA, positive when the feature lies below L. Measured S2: -1.2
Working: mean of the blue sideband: 9.5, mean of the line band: 11.1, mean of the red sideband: 11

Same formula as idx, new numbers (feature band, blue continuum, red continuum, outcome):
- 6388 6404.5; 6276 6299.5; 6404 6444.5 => 0.6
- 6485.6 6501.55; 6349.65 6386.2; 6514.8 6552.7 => -0.8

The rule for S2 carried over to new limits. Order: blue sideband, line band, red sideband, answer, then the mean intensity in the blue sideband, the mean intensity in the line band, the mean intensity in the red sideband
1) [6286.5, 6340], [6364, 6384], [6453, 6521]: 0.07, 8.96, 9.59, 10.8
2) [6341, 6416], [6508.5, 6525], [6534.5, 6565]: 1.29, 9.82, 10.5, 11.7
